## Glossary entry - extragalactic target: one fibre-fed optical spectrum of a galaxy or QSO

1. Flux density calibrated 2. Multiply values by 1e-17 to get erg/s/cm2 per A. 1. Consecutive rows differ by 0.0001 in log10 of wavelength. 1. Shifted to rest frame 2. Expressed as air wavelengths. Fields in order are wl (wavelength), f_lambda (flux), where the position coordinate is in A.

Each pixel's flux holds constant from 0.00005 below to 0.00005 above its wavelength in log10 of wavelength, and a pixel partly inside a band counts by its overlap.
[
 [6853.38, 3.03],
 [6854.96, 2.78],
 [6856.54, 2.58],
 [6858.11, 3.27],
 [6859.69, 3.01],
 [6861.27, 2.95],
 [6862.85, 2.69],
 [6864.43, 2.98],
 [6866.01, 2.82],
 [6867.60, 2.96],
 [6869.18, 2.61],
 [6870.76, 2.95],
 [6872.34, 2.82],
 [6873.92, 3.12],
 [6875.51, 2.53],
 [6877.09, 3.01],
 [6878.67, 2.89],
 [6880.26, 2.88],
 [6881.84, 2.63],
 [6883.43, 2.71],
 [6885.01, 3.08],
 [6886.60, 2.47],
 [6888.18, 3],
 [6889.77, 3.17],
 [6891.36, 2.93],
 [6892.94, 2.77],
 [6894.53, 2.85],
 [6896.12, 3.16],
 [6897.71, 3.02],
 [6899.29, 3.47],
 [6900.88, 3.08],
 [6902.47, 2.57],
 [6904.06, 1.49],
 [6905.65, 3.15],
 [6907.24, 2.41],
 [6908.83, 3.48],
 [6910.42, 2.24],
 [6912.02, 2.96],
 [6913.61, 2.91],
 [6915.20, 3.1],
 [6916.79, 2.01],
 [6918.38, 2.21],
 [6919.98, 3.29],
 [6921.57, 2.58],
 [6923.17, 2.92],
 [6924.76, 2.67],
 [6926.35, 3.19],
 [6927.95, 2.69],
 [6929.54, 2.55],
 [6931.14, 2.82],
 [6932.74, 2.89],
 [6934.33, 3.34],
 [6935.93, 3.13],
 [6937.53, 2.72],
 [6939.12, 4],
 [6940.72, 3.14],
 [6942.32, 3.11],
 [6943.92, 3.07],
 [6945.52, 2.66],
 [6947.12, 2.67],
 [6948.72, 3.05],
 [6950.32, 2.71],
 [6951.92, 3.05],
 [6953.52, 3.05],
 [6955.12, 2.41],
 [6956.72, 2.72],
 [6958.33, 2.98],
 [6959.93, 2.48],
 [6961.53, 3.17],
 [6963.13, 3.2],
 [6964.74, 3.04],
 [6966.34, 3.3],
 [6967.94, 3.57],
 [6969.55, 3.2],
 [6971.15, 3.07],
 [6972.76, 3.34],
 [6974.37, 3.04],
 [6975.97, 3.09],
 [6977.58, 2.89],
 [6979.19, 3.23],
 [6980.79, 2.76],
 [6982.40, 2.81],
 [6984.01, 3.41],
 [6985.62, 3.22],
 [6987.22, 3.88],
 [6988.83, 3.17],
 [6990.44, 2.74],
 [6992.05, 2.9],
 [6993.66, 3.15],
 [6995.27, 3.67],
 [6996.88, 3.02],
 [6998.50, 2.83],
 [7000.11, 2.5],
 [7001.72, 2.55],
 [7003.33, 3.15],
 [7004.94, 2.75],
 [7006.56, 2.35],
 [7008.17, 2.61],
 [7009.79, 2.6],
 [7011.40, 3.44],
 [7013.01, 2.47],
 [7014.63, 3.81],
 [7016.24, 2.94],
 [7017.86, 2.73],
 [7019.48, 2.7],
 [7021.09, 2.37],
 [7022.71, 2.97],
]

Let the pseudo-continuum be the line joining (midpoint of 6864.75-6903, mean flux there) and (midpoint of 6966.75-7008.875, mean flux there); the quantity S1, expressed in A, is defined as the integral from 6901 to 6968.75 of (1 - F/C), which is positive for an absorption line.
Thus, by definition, 2.1 A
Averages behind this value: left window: 2.9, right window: 3.04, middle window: 2.88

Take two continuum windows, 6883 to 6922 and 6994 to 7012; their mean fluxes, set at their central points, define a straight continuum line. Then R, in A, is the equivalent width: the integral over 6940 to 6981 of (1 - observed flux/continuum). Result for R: -2.4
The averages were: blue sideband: 2.81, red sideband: 2.86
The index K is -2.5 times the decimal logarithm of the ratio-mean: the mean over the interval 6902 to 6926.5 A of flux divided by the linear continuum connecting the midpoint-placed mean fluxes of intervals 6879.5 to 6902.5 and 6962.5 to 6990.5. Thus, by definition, 0.12 mag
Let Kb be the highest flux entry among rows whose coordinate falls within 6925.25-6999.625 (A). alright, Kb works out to 4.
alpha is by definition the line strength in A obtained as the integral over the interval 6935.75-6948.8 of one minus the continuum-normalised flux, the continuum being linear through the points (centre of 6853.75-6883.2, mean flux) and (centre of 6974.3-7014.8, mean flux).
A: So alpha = -0.6 A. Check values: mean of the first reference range 2.86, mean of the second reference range 2.99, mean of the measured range 3.06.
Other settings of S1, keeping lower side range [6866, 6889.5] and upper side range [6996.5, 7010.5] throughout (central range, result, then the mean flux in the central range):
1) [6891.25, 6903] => -0.7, 3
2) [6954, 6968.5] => -1.2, 2.98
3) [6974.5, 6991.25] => -2.4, 3.12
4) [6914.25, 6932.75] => 0.3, 2.74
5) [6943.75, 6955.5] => -0.3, 2.84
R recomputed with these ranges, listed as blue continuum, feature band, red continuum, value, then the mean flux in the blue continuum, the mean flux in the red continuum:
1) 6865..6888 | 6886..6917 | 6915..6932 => -0.7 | 2.83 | 2.72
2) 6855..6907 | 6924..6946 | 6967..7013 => -0.5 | 2.86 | 3.02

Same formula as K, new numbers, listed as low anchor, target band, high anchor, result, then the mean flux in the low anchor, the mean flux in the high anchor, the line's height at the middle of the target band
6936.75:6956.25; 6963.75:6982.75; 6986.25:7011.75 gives -0.057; 2.97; 2.95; 2.96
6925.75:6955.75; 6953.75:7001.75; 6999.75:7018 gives -0.058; 2.96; 2.84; 2.89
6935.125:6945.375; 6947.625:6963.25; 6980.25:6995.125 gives 0.105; 3.16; 3.15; 3.16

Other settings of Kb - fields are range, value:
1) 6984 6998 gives 3.88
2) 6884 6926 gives 3.48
